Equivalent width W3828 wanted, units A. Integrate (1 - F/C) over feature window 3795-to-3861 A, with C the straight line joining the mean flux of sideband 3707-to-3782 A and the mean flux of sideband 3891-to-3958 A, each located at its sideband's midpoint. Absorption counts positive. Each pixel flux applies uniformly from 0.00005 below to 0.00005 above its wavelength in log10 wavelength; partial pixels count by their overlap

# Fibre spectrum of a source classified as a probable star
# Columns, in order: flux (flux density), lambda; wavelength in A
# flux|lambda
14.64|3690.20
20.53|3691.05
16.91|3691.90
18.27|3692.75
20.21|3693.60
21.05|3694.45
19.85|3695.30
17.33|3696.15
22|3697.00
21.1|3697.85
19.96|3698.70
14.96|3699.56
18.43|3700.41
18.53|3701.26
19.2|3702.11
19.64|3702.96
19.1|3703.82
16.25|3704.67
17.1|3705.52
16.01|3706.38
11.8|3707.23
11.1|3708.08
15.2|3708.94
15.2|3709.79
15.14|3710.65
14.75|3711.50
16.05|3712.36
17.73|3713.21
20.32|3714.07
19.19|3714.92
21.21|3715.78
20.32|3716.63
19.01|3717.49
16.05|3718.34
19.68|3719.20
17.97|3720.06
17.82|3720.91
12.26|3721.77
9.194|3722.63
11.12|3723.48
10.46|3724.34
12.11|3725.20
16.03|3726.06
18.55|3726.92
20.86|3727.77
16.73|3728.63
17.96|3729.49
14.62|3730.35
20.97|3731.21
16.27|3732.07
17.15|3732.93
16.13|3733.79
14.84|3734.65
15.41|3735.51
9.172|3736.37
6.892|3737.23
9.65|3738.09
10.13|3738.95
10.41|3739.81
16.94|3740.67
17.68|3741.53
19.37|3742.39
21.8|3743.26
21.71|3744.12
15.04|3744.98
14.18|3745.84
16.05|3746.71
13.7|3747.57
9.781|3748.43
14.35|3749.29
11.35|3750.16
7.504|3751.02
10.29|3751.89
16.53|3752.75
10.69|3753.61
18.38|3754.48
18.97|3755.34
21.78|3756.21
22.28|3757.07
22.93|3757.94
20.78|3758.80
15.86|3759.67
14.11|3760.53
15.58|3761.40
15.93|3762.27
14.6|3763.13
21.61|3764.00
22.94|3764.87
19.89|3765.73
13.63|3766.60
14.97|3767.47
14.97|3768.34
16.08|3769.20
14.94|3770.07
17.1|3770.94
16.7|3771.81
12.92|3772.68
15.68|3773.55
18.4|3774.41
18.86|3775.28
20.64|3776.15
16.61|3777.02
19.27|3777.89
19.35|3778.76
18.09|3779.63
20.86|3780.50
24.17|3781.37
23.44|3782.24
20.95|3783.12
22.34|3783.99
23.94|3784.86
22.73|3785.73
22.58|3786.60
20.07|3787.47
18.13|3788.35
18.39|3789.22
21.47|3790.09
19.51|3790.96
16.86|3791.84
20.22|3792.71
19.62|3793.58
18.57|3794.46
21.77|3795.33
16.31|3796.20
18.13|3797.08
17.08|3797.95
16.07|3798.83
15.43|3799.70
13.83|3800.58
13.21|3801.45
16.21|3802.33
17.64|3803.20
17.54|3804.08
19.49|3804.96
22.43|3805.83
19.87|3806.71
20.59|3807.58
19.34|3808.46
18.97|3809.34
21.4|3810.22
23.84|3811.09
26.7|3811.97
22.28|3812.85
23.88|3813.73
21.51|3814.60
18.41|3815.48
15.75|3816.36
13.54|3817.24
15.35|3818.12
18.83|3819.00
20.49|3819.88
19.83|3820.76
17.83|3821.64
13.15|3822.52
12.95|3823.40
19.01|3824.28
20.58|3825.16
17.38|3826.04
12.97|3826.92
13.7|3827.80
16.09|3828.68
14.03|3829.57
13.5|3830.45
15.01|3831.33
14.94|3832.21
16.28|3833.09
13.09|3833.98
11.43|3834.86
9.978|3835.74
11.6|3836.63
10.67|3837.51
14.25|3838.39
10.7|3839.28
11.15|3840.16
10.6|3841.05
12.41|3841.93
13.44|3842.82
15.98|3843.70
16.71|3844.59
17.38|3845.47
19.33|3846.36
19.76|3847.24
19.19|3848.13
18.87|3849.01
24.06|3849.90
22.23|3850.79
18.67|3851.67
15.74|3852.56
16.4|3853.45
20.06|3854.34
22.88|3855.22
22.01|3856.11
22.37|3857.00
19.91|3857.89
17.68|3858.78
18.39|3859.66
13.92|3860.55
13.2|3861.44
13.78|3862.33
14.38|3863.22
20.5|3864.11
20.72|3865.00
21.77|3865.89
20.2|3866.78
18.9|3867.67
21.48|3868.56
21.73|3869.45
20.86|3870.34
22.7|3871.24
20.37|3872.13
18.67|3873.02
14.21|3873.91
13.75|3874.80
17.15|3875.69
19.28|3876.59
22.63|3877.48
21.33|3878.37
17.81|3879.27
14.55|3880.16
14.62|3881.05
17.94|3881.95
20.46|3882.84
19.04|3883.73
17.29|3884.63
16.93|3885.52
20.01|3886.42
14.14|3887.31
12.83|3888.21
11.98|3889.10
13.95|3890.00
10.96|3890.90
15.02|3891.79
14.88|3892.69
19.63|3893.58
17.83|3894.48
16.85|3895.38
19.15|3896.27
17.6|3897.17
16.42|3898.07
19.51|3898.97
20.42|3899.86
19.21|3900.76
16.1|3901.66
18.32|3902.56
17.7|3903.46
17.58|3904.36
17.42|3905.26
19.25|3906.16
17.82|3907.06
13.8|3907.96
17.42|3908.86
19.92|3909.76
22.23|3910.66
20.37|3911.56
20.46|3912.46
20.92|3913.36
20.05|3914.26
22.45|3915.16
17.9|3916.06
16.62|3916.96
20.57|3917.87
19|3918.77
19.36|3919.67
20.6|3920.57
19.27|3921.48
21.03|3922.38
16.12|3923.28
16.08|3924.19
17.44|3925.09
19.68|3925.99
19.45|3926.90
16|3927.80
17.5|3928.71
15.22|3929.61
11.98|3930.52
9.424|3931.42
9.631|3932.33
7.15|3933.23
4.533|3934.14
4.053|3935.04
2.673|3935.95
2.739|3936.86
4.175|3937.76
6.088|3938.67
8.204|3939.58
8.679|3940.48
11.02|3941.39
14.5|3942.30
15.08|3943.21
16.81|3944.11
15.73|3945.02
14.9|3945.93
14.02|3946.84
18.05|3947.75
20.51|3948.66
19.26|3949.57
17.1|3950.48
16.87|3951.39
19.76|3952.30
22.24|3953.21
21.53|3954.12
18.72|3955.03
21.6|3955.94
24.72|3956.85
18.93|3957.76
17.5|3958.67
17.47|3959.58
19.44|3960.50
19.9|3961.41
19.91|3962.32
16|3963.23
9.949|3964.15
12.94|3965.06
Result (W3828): -3.87 A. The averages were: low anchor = 16.3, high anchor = 16.3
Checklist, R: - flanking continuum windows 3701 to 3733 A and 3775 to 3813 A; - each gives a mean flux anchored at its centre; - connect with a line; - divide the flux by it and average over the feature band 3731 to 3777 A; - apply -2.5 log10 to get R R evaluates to 0.14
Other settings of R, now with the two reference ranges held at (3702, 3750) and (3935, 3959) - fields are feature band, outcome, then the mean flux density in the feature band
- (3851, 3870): -0.24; 18.9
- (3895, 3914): -0.23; 18.5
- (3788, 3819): -0.22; 18.8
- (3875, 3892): -0.11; 16.7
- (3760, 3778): -0.09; 16.9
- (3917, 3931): -0.20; 17.9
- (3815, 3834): -0.05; 16.1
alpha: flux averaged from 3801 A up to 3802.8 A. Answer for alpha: 14.8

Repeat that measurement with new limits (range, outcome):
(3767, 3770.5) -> 15.2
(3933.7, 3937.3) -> 3.5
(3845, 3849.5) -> 19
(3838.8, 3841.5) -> 10.9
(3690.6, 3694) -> 18.9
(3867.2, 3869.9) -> 20.7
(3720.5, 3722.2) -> 15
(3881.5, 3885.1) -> 18.7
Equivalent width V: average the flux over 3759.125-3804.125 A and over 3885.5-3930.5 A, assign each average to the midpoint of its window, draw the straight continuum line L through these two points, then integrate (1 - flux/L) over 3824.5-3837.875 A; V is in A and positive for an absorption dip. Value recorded 2.9 A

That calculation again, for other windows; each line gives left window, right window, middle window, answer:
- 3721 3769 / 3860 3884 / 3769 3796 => -4.9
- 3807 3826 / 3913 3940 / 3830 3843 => 4.1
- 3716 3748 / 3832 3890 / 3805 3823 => -3.4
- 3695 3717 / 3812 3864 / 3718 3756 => 5.4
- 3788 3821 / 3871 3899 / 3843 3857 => -1.1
